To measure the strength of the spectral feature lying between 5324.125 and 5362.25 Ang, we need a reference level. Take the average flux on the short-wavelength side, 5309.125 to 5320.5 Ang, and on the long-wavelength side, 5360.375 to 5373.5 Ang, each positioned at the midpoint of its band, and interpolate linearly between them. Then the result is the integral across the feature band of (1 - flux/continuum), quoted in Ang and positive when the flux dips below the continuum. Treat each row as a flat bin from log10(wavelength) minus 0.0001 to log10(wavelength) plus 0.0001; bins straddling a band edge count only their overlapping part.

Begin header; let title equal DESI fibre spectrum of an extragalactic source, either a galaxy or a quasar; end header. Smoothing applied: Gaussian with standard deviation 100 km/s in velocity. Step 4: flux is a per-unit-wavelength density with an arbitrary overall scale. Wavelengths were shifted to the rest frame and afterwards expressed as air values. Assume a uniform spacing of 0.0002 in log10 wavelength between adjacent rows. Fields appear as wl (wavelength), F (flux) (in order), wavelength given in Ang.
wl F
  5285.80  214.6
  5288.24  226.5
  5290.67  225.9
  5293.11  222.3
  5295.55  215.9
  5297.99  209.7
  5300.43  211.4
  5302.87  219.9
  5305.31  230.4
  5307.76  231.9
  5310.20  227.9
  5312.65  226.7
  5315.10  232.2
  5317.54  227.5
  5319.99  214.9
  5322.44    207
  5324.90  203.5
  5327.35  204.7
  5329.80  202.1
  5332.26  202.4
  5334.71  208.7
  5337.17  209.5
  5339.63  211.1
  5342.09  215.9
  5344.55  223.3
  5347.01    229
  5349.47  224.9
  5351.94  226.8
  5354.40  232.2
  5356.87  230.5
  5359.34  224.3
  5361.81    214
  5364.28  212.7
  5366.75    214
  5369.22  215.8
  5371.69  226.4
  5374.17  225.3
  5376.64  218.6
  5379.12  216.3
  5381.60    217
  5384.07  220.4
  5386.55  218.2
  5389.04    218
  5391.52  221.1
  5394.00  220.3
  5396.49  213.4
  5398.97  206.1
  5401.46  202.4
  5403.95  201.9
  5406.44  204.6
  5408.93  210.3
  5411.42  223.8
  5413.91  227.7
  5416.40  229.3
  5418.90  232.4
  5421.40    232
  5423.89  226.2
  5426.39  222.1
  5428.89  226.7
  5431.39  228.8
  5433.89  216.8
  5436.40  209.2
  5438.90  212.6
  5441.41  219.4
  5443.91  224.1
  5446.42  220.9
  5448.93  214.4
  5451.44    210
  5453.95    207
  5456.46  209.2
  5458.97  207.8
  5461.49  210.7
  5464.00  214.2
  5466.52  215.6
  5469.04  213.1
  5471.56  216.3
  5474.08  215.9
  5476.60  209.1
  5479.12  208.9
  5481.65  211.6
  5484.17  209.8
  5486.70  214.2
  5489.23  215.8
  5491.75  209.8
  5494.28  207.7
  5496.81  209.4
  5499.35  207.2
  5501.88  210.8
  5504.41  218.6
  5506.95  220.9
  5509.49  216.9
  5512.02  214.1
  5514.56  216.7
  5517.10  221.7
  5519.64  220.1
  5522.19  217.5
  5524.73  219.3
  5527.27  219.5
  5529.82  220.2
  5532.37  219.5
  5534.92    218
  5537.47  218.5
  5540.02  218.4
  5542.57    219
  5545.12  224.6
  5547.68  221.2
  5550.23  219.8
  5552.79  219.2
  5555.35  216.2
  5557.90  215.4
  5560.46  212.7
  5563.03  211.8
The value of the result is 0.8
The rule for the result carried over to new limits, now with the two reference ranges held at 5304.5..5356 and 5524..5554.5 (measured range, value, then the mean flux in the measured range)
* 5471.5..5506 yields 1.21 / 212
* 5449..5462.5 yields 0.61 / 209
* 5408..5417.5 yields -0.17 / 223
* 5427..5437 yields -0.09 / 221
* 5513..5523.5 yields 0.03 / 219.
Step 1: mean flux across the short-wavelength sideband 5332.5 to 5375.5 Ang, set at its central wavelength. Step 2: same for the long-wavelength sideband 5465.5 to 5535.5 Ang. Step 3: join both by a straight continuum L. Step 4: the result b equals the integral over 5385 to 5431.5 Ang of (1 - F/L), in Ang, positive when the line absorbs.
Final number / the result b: -0.2 Ang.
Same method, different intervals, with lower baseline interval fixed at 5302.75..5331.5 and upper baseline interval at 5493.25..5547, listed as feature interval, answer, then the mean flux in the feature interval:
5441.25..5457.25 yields 0.2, 215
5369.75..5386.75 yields -0.2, 220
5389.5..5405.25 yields 0.5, 211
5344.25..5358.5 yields -0.6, 228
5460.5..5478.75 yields 0.3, 213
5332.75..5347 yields 0.3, 214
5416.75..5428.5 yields -0.6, 228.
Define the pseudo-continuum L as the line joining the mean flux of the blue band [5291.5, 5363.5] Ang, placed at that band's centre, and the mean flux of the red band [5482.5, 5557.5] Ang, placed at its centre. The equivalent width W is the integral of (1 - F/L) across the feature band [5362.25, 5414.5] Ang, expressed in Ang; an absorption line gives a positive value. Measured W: 0.5 Ang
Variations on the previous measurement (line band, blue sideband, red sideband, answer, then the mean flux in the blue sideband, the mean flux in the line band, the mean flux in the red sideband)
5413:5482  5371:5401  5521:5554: 0.3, 218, 218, 220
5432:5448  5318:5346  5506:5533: -0.2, 210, 218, 219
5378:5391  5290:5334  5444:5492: -0.2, 217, 218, 213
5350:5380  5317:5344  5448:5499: -1.6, 210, 222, 211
